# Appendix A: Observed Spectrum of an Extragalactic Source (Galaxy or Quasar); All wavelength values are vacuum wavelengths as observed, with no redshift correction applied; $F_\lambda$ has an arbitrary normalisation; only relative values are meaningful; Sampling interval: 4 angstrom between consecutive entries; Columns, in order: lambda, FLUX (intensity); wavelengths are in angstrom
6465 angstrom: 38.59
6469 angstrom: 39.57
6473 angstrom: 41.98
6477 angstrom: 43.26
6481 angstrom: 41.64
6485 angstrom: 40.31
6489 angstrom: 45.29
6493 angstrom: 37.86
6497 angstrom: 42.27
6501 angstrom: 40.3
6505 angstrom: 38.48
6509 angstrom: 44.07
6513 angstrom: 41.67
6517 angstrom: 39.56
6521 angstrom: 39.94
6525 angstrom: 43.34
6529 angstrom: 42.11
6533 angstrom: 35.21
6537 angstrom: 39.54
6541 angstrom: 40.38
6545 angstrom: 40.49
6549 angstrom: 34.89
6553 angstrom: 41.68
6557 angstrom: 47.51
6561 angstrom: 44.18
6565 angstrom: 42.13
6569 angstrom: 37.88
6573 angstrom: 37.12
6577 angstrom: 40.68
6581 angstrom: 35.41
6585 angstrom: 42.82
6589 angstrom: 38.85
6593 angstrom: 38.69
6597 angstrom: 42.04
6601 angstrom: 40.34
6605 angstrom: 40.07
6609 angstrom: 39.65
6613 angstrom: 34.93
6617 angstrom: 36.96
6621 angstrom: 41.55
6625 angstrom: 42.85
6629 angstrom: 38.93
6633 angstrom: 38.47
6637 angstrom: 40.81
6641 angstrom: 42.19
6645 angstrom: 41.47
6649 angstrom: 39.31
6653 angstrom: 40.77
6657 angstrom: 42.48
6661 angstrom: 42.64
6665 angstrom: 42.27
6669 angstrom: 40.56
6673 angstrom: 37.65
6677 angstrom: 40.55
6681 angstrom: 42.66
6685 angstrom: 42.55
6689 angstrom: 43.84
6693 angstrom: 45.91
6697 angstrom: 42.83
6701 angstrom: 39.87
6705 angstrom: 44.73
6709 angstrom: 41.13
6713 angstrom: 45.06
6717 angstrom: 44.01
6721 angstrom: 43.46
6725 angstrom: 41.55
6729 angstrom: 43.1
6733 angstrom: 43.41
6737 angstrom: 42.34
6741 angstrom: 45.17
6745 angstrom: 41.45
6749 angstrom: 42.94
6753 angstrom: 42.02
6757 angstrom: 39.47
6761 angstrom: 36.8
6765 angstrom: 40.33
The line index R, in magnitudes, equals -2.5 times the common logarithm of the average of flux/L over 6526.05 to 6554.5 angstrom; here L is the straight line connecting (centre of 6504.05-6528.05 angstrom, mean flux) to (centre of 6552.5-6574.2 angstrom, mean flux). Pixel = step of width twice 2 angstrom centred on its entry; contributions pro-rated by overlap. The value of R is 0.063 mag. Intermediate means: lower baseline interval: 41.3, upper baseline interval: 41.9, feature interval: 39.3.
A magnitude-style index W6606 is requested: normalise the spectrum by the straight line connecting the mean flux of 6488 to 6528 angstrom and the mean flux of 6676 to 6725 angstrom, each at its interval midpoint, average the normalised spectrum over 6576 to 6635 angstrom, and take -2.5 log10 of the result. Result 0.07 mag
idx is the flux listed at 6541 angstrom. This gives 40.38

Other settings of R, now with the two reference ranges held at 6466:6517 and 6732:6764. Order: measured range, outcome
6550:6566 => -0.05 mag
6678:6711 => -0.03 mag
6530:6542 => 0.08 mag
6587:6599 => 0.04 mag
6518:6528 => 0.00 mag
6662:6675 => 0.03 mag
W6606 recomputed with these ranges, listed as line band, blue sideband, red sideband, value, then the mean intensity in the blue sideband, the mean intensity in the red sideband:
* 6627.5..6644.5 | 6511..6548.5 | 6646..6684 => 0.02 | 40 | 41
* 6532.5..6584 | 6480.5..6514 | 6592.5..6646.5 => 0.02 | 41.3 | 39.9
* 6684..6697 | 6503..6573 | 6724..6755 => -0.04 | 40.7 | 42.8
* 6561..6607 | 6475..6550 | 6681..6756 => 0.04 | 40.6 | 43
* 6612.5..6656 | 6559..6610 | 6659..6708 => 0.03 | 40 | 42.2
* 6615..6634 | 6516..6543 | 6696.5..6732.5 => 0.04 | 40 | 42.9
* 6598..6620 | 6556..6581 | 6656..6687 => 0.06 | 40.9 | 41.4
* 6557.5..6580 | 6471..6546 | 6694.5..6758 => 0.02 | 40.9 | 42.7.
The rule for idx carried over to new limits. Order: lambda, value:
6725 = 41.55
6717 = 44.01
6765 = 40.33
